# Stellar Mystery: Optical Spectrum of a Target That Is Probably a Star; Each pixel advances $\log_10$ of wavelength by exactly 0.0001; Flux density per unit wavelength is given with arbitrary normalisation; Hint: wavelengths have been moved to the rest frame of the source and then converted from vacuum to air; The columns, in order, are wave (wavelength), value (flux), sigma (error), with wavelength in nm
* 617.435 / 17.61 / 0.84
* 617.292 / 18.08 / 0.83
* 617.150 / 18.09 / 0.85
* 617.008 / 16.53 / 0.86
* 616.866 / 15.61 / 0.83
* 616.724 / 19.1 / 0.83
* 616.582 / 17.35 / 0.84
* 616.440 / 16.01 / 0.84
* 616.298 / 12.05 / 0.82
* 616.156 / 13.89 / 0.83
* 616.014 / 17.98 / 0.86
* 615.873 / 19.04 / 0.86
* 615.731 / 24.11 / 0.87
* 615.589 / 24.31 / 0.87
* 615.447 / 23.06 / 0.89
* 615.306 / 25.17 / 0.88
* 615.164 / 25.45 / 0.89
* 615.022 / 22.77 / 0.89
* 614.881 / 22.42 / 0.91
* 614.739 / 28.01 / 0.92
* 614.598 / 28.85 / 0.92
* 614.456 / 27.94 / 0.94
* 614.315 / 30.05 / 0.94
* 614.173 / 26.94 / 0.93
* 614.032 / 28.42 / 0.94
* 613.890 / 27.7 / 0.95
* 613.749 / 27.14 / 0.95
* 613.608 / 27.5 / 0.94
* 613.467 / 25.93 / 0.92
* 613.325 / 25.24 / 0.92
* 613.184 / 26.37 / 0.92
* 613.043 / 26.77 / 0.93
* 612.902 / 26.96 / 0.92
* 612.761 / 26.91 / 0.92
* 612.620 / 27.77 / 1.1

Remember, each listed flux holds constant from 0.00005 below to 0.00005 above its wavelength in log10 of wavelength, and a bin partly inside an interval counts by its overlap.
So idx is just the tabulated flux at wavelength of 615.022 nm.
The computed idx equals 22.77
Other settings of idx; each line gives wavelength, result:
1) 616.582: 17.35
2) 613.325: 25.24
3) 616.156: 13.89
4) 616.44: 16.01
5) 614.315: 30.05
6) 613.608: 27.5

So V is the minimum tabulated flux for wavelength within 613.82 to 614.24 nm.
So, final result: 26.94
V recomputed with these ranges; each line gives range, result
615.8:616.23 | 13.89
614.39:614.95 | 22.42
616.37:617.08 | 15.61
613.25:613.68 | 25.24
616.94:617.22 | 16.53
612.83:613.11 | 26.77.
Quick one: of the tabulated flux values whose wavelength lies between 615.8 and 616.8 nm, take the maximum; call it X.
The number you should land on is 19.1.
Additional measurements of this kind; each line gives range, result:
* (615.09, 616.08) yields 25.45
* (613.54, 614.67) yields 30.05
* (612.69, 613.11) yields 26.96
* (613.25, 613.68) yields 27.5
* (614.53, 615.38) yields 28.85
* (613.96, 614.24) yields 28.42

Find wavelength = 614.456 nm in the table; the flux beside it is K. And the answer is 27.94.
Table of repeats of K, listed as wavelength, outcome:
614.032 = 28.42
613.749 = 27.14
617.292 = 18.08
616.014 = 17.98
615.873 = 19.04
